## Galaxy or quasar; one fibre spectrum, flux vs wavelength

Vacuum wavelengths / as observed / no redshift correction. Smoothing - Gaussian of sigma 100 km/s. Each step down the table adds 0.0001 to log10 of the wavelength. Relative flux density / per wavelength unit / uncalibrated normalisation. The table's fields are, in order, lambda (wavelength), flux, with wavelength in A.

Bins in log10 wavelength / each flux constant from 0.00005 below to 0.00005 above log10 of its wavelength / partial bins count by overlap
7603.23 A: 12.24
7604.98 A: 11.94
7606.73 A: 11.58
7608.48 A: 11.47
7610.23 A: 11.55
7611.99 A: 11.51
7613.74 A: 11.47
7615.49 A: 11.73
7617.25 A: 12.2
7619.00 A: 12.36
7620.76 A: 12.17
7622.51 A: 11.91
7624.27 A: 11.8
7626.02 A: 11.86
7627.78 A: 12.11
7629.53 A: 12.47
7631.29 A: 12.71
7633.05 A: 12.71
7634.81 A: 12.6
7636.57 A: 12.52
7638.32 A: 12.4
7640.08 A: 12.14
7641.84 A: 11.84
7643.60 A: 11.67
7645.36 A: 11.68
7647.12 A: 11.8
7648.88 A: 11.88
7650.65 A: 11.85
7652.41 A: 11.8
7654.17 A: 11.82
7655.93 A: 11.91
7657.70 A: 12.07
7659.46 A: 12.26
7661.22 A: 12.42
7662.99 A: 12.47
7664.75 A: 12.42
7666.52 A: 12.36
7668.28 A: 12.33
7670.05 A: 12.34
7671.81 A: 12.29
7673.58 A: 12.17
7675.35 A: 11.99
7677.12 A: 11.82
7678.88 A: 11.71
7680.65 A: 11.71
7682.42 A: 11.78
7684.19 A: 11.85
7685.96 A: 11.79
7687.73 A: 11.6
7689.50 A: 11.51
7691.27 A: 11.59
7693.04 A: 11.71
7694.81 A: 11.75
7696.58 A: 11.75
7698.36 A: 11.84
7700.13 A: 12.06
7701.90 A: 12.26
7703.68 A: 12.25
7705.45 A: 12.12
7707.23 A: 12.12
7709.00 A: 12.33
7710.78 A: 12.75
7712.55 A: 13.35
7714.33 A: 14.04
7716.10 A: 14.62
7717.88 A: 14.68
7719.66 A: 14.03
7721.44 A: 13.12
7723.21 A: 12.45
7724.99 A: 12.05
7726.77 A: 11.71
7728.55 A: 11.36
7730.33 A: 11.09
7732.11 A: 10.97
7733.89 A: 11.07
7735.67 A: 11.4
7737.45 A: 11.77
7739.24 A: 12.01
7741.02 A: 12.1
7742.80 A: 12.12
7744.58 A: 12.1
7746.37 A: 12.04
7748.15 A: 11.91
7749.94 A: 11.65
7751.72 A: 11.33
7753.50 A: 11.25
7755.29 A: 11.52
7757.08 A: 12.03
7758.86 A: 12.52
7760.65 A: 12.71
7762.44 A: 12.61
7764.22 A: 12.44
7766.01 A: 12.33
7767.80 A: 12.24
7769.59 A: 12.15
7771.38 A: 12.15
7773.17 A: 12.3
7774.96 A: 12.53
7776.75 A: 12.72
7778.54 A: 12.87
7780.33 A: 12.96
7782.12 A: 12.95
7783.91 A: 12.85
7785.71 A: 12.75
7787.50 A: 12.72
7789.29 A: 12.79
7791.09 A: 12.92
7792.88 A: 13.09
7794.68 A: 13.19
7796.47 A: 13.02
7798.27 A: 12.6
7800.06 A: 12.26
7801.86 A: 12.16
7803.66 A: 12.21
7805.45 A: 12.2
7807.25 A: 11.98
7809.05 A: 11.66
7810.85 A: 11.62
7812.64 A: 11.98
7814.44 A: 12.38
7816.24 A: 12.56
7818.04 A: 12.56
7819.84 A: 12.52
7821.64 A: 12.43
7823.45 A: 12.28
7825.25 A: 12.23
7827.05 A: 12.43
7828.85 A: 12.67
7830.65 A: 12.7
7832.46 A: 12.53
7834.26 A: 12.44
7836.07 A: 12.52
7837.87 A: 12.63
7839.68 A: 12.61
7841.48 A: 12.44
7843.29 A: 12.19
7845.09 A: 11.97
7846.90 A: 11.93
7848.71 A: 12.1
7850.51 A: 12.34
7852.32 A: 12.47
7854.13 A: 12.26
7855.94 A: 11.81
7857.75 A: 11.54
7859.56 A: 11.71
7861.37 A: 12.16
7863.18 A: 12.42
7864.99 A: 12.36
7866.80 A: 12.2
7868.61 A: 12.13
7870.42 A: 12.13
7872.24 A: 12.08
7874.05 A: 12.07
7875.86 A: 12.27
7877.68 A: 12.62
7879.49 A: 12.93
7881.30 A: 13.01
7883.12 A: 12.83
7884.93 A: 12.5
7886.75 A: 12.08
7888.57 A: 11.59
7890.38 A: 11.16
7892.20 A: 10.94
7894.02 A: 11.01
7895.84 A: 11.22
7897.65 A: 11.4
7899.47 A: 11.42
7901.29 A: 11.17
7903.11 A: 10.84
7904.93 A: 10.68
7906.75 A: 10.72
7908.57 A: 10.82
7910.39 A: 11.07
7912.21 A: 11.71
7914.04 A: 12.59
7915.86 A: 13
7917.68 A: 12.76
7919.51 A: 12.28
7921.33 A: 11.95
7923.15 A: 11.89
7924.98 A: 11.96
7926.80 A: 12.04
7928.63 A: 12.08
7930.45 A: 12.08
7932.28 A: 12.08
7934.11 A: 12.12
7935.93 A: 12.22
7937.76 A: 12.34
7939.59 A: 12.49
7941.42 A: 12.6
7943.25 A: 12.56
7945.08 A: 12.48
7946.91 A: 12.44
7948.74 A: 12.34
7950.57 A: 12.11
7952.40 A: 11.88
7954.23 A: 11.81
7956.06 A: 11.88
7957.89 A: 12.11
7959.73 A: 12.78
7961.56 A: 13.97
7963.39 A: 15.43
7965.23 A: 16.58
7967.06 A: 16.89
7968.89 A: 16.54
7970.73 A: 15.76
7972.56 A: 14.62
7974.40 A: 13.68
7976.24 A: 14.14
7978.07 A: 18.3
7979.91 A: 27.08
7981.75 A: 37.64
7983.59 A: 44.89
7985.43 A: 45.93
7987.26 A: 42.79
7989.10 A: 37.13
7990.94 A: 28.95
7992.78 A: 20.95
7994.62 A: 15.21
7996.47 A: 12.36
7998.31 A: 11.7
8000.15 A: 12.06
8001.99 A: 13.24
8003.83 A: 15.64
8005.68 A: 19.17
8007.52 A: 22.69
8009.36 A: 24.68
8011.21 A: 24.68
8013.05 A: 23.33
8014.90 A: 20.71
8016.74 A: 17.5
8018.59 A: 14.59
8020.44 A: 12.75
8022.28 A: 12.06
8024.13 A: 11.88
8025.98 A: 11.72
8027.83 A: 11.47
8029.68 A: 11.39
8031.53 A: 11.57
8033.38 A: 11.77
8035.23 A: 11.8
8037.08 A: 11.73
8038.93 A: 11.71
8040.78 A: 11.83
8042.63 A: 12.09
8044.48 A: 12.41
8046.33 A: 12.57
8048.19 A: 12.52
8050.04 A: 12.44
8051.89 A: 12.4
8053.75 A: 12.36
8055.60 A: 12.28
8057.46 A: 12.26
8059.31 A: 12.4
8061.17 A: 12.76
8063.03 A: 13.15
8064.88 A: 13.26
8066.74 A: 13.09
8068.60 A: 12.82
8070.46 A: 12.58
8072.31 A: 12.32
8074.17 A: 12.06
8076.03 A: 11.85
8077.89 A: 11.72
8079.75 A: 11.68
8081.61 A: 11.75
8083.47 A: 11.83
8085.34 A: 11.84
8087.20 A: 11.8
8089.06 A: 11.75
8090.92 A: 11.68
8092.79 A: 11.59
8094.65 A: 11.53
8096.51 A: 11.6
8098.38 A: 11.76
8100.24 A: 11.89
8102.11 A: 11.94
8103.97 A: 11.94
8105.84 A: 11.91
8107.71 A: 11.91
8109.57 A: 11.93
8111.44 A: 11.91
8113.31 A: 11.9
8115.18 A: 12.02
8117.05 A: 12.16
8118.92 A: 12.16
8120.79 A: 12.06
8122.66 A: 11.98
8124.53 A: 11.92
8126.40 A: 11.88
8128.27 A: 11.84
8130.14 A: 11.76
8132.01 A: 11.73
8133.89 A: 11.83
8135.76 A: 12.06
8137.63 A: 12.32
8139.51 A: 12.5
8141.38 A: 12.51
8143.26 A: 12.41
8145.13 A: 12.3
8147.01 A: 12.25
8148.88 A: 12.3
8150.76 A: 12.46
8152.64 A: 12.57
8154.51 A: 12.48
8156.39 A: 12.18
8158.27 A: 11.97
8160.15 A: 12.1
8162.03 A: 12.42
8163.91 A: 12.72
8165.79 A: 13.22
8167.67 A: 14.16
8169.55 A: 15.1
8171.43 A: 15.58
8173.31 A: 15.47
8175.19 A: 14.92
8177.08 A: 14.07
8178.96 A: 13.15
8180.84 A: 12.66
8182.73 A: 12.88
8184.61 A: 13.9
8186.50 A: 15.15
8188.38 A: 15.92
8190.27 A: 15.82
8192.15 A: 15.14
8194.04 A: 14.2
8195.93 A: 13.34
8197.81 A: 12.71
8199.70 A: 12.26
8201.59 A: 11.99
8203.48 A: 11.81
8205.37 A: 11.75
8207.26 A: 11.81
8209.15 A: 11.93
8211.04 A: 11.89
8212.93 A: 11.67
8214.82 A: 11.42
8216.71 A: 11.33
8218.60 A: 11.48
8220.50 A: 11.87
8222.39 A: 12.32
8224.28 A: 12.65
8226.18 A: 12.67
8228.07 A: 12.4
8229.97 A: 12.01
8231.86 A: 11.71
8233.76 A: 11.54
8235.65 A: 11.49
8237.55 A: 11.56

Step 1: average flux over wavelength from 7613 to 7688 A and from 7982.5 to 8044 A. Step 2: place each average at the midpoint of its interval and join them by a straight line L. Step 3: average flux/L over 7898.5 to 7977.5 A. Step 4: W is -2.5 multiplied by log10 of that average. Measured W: 0.35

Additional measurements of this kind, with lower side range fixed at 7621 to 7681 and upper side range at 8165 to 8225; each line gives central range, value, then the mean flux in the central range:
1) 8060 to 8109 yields 0.08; 12.1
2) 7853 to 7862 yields 0.06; 11.9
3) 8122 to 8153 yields 0.08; 12.1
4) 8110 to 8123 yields 0.09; 12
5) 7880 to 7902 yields 0.08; 11.7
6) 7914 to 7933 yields 0.04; 12.2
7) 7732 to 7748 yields 0.05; 11.8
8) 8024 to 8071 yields 0.06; 12.2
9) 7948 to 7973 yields -0.09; 13.9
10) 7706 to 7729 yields -0.06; 13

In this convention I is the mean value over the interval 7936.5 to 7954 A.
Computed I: 12.3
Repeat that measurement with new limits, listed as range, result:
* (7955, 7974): 14.6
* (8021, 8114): 12.1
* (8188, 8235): 12.5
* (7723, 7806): 12.2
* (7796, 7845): 12.4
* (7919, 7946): 12.2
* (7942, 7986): 17.8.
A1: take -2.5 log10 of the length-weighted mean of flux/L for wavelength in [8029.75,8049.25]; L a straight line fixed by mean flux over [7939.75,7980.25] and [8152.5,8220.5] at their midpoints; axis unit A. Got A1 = 0.158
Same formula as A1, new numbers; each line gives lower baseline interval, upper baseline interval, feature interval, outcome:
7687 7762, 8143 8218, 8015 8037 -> -0.01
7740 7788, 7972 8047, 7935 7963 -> 0.35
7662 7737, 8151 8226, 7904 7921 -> 0.07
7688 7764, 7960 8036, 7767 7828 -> 0.13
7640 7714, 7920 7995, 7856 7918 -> 0.34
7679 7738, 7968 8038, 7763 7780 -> 0.11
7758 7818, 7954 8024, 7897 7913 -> 0.46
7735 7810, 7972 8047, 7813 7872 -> 0.16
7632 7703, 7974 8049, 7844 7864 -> 0.29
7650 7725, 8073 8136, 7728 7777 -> 0.03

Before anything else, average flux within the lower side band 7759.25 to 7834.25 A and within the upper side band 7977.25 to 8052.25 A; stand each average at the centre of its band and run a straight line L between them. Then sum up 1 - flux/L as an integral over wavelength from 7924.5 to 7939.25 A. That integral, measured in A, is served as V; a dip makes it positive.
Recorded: 3.8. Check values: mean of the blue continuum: 12.5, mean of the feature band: 12.1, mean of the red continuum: 18.7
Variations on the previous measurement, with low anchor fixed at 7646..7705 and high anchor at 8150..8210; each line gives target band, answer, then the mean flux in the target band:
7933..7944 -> 0.28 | 12.4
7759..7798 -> -1.32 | 12.7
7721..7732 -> 0.24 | 11.9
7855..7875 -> 0.71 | 12.1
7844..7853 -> 0.22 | 12.2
